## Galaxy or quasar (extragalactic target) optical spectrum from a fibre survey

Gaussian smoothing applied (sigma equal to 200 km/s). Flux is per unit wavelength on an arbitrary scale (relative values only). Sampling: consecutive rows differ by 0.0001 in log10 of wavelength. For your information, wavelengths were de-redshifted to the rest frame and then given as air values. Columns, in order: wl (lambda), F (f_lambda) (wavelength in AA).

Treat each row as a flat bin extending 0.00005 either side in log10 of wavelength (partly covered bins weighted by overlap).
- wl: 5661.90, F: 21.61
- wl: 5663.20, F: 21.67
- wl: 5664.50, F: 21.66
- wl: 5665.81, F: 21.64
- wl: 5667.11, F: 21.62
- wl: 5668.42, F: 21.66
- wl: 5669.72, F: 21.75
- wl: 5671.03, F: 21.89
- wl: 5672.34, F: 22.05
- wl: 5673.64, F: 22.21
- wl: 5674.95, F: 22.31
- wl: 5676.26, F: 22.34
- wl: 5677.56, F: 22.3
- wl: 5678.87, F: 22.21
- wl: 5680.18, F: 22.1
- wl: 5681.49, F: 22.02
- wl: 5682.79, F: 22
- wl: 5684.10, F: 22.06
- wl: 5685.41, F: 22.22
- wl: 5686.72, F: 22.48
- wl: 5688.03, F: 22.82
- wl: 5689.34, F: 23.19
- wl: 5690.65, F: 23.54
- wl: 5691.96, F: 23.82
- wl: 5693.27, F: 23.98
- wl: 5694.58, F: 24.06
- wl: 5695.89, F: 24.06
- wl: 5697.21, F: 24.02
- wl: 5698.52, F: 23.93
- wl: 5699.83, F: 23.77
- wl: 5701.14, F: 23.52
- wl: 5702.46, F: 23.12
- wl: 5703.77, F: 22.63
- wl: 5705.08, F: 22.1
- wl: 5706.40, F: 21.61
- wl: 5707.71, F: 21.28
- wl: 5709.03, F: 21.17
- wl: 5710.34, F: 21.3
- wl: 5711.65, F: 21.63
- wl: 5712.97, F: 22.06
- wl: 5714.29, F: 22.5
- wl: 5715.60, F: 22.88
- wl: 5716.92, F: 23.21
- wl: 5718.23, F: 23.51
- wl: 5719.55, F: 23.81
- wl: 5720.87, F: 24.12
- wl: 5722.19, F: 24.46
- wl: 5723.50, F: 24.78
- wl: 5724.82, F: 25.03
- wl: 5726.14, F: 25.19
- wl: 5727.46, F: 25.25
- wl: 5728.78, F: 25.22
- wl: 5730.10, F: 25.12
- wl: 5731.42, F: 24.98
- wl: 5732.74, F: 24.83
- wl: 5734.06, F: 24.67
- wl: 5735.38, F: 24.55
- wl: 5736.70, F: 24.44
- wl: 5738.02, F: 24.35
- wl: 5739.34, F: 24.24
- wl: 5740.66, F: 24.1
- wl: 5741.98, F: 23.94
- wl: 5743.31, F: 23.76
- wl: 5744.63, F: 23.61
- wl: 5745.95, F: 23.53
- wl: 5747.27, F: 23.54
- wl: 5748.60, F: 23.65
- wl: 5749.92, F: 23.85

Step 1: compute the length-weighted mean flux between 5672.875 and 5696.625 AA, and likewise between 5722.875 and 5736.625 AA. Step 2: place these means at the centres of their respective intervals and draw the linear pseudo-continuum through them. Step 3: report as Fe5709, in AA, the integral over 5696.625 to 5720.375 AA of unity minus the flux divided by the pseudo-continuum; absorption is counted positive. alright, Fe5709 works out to 1.2 AA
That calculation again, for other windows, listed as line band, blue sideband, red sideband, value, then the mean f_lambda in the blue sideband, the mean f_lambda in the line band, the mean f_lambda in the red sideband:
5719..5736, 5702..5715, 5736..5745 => -1.1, 21.9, 24.8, 24.1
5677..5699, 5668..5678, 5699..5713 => -0.8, 22.1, 23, 22.2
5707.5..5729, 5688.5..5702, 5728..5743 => 0.7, 23.8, 23.4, 24.6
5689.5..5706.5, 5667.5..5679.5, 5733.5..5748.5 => -0.5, 22.1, 23.4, 24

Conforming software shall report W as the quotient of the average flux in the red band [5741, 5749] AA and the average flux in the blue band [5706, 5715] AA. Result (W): 1.09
